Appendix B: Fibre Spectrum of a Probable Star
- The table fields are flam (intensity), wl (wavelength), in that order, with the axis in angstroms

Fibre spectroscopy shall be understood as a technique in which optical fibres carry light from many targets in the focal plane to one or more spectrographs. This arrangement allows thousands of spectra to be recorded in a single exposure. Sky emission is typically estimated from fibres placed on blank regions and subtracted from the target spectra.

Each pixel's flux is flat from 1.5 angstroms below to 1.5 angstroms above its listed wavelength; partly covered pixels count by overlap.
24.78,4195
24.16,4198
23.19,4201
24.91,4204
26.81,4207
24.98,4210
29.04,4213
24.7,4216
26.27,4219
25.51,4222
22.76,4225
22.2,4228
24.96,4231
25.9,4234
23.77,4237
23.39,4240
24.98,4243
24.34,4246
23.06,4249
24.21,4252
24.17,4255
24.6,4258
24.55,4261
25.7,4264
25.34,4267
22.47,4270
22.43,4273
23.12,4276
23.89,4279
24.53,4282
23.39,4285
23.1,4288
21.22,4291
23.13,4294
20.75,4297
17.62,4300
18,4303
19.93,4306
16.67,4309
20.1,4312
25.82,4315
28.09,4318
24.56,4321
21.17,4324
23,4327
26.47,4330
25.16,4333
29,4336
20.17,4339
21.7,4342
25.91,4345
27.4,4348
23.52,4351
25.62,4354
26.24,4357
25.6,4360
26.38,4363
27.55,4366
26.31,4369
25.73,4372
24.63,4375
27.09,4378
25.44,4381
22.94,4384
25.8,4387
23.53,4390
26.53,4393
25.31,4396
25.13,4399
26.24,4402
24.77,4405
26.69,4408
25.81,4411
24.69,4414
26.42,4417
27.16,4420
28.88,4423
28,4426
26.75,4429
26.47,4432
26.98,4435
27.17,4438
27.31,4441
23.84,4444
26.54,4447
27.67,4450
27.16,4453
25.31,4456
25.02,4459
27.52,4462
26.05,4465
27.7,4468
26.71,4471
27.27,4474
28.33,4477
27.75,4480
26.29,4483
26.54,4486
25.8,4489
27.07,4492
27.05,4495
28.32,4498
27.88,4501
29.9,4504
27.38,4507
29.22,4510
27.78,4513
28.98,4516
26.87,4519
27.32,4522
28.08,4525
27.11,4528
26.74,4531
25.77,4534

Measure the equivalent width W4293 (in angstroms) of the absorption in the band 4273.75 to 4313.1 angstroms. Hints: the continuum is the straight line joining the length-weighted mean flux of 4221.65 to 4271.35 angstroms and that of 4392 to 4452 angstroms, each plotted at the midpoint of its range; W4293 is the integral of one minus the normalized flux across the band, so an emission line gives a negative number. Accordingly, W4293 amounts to 5.7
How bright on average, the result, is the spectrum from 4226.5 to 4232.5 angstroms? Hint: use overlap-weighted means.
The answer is 23.6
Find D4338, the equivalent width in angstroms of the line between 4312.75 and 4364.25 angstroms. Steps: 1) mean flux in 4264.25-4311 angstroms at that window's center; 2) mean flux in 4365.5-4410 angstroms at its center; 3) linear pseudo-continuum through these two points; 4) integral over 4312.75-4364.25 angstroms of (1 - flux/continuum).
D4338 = -2.78 angstroms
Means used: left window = 21.8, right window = 25.5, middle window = 25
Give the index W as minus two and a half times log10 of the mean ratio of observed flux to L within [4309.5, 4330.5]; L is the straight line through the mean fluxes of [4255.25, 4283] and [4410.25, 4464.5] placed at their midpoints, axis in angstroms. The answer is 0.05 mag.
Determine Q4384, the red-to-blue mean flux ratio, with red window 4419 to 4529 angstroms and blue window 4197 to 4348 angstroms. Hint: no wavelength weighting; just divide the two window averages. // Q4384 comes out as 1.15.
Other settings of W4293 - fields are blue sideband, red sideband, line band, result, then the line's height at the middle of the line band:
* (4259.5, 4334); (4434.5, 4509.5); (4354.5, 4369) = -1.2 angstroms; 24.4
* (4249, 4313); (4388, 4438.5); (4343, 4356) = -0.6 angstroms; 24.4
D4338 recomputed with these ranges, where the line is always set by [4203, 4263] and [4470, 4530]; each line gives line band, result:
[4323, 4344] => 1.5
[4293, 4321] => 4.7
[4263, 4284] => 1.1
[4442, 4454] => 0.3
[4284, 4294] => 1.1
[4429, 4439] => 0.0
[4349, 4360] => 0.3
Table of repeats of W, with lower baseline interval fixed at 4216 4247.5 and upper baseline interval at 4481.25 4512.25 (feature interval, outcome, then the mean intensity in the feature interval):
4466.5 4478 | -0.01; 27.5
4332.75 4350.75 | 0.04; 24.8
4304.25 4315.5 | 0.25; 20.1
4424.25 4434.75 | -0.01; 27.1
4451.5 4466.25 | 0.04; 26.2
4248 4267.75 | 0.01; 24.5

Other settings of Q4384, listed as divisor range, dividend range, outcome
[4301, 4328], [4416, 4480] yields 1.23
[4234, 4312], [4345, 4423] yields 1.13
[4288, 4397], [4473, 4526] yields 1.15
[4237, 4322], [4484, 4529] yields 1.20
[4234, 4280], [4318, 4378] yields 1.05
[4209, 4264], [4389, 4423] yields 1.05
